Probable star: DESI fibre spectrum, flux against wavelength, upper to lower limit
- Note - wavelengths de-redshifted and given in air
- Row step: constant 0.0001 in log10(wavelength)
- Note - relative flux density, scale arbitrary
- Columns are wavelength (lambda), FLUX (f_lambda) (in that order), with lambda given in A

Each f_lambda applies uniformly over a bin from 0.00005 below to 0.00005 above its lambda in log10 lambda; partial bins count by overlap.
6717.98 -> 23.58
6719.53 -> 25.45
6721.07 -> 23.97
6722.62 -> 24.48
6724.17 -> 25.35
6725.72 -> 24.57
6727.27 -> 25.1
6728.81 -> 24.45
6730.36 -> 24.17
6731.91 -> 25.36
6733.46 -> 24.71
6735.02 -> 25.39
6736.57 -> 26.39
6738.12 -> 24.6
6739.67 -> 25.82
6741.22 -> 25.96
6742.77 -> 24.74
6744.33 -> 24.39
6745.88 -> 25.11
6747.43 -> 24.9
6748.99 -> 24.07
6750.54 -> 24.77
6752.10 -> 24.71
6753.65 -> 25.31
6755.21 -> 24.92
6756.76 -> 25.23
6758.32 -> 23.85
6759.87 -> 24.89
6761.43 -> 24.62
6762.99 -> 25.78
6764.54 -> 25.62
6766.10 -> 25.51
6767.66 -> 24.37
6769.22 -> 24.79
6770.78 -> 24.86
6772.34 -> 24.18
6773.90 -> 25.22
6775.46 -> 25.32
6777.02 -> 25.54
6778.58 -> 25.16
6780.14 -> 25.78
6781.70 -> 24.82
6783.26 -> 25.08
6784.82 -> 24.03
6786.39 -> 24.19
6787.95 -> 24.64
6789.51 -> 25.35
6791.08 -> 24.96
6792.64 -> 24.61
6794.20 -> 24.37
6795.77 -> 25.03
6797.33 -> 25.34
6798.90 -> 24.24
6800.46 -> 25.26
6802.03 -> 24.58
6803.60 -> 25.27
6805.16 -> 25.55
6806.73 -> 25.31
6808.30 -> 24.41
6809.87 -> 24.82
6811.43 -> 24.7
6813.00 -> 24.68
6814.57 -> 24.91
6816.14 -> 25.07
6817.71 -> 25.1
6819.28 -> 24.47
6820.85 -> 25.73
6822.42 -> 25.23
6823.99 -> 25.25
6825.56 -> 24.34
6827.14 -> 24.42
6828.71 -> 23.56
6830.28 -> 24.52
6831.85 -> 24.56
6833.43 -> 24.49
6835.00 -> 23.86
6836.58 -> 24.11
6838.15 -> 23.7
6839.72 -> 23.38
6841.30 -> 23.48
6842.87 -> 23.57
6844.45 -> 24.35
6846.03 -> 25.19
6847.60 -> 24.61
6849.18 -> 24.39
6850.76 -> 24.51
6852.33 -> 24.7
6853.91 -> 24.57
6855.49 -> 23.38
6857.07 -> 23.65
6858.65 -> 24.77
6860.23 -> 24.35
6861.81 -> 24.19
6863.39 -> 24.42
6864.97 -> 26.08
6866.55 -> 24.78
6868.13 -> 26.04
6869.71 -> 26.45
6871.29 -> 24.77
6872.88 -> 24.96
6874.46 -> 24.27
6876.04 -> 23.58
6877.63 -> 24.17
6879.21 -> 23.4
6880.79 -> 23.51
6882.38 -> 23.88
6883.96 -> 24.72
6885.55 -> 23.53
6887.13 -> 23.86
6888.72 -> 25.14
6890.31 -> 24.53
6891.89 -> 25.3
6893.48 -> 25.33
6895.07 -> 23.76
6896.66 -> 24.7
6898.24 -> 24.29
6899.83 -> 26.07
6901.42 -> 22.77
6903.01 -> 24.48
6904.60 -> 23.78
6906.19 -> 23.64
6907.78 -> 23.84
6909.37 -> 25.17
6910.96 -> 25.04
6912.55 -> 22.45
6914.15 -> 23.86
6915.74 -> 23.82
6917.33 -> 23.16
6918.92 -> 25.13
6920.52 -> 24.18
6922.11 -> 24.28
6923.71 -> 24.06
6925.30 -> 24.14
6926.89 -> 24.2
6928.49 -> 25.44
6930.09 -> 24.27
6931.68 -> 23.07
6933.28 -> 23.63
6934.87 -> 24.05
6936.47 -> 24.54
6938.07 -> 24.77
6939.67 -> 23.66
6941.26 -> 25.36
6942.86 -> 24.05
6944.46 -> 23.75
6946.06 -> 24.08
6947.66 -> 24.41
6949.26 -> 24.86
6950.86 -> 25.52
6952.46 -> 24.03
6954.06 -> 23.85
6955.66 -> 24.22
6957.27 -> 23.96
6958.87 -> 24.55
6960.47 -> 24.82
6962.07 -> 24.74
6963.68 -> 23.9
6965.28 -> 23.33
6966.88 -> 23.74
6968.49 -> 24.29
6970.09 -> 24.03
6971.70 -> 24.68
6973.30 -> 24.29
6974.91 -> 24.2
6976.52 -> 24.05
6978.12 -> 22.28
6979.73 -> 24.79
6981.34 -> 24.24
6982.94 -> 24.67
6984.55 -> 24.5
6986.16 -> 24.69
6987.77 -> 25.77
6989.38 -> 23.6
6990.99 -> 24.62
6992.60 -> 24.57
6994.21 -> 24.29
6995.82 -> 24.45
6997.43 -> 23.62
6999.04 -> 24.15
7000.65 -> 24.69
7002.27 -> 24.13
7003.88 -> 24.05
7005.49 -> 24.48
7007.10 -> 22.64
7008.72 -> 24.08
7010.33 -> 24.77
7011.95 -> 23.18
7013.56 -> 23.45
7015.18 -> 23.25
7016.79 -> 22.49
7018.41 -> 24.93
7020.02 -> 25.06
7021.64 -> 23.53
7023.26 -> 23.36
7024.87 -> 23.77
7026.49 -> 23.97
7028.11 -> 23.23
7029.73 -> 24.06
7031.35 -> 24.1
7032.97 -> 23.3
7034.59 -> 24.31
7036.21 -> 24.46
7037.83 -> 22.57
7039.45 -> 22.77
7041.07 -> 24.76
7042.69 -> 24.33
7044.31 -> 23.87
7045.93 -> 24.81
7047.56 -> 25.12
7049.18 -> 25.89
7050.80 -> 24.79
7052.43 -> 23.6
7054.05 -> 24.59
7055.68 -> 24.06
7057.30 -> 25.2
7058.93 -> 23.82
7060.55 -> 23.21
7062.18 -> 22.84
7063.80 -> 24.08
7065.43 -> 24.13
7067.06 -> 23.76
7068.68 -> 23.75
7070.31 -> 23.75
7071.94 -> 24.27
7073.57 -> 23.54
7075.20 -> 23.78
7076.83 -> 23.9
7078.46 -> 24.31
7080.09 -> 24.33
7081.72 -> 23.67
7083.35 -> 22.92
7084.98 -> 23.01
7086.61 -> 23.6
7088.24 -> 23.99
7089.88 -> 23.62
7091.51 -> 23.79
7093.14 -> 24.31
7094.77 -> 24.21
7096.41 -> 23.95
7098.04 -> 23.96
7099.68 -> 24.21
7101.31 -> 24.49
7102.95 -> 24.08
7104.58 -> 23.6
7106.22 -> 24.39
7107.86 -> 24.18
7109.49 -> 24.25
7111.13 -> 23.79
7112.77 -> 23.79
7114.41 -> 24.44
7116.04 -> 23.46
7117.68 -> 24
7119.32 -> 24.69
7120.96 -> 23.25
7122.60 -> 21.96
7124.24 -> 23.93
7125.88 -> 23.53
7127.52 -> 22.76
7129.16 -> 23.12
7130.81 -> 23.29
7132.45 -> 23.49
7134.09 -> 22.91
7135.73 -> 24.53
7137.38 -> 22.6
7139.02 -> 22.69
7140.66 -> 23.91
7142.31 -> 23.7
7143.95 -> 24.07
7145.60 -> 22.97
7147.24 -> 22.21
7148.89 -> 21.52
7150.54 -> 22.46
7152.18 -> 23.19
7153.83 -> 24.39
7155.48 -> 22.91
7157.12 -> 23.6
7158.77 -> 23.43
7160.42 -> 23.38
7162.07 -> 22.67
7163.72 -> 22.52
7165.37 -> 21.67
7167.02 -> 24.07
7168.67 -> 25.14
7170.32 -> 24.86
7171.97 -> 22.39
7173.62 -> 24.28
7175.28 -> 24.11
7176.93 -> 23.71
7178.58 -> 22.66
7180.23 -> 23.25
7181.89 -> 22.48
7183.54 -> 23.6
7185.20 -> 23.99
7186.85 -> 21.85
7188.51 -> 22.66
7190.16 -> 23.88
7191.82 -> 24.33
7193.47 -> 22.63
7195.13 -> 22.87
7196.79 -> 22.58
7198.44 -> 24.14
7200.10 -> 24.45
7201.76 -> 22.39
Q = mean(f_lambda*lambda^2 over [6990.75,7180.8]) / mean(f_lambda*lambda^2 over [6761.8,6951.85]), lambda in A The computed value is 1.0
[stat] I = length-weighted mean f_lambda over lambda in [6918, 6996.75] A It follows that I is 24.3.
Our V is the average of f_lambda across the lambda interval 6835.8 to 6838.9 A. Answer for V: 23.9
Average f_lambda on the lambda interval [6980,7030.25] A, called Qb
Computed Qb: 24.1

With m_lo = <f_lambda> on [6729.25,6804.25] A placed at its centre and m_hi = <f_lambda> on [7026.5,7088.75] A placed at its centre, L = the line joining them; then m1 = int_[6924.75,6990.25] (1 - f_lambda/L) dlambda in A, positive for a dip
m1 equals 0.1 A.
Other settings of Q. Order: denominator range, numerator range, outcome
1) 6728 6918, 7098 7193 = 1.04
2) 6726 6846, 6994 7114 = 1.04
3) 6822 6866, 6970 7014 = 1.04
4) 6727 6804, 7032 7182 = 1.05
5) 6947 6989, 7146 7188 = 1.01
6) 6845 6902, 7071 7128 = 1.04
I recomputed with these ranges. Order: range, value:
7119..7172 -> 23.3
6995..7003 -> 24.2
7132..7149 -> 23.2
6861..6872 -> 25.3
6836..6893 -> 24.4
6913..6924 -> 24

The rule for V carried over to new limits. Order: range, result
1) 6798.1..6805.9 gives 25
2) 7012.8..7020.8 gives 23.8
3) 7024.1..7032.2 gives 23.8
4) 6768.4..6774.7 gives 24.7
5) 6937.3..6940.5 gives 24.3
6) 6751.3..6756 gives 25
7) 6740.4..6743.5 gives 25.4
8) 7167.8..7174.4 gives 24.2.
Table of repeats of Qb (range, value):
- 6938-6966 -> 24.3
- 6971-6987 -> 24.2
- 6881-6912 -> 24.4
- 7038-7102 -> 24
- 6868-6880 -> 24.6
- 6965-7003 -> 24.2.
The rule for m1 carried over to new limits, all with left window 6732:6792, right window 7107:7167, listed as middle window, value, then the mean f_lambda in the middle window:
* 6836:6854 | 0.31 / 24.2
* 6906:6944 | 0.16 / 24.2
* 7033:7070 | -0.62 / 24.1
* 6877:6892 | 0.18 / 24.2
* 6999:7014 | -0.04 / 24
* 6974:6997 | -0.32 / 24.3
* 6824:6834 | 0.12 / 24.4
